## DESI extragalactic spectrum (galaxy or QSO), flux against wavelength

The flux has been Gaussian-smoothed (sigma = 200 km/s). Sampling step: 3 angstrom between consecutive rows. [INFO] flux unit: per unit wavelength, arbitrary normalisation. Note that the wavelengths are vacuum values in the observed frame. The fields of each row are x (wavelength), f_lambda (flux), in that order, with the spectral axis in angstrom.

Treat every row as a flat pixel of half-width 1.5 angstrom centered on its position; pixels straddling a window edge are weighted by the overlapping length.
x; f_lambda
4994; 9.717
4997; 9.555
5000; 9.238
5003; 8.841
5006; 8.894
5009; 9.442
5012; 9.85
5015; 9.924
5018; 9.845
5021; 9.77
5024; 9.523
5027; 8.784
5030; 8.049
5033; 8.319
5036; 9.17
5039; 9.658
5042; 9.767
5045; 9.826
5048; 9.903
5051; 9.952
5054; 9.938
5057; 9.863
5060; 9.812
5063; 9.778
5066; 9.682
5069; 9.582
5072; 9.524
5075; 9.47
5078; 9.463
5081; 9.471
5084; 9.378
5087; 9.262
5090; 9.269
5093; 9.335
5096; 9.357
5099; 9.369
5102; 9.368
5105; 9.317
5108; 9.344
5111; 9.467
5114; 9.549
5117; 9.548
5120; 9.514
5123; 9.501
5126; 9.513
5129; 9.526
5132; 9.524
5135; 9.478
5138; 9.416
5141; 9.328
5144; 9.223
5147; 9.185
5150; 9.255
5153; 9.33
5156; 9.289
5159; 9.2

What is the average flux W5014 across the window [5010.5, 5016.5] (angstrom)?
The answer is 9.89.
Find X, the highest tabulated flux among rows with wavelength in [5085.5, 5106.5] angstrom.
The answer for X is 9.369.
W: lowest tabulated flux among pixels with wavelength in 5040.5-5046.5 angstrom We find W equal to 9.767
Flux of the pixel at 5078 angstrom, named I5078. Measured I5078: 9.463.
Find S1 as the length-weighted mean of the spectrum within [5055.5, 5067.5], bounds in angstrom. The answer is 9.78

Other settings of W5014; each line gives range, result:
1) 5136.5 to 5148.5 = 9.29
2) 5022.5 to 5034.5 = 8.67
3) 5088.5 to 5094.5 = 9.3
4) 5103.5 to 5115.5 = 9.42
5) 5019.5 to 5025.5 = 9.65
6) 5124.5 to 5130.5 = 9.52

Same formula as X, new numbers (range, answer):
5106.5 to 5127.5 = 9.549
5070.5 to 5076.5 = 9.524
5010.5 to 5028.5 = 9.924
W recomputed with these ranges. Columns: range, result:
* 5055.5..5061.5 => 9.812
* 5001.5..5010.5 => 8.841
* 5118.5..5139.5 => 9.416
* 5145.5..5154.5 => 9.185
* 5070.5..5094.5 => 9.262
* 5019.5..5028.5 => 8.784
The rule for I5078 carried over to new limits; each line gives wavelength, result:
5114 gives 9.549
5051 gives 9.952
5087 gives 9.262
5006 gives 8.894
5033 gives 8.319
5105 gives 9.317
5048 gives 9.903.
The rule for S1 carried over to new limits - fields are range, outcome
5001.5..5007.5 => 8.87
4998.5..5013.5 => 9.25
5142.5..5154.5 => 9.25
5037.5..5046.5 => 9.75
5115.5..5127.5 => 9.52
